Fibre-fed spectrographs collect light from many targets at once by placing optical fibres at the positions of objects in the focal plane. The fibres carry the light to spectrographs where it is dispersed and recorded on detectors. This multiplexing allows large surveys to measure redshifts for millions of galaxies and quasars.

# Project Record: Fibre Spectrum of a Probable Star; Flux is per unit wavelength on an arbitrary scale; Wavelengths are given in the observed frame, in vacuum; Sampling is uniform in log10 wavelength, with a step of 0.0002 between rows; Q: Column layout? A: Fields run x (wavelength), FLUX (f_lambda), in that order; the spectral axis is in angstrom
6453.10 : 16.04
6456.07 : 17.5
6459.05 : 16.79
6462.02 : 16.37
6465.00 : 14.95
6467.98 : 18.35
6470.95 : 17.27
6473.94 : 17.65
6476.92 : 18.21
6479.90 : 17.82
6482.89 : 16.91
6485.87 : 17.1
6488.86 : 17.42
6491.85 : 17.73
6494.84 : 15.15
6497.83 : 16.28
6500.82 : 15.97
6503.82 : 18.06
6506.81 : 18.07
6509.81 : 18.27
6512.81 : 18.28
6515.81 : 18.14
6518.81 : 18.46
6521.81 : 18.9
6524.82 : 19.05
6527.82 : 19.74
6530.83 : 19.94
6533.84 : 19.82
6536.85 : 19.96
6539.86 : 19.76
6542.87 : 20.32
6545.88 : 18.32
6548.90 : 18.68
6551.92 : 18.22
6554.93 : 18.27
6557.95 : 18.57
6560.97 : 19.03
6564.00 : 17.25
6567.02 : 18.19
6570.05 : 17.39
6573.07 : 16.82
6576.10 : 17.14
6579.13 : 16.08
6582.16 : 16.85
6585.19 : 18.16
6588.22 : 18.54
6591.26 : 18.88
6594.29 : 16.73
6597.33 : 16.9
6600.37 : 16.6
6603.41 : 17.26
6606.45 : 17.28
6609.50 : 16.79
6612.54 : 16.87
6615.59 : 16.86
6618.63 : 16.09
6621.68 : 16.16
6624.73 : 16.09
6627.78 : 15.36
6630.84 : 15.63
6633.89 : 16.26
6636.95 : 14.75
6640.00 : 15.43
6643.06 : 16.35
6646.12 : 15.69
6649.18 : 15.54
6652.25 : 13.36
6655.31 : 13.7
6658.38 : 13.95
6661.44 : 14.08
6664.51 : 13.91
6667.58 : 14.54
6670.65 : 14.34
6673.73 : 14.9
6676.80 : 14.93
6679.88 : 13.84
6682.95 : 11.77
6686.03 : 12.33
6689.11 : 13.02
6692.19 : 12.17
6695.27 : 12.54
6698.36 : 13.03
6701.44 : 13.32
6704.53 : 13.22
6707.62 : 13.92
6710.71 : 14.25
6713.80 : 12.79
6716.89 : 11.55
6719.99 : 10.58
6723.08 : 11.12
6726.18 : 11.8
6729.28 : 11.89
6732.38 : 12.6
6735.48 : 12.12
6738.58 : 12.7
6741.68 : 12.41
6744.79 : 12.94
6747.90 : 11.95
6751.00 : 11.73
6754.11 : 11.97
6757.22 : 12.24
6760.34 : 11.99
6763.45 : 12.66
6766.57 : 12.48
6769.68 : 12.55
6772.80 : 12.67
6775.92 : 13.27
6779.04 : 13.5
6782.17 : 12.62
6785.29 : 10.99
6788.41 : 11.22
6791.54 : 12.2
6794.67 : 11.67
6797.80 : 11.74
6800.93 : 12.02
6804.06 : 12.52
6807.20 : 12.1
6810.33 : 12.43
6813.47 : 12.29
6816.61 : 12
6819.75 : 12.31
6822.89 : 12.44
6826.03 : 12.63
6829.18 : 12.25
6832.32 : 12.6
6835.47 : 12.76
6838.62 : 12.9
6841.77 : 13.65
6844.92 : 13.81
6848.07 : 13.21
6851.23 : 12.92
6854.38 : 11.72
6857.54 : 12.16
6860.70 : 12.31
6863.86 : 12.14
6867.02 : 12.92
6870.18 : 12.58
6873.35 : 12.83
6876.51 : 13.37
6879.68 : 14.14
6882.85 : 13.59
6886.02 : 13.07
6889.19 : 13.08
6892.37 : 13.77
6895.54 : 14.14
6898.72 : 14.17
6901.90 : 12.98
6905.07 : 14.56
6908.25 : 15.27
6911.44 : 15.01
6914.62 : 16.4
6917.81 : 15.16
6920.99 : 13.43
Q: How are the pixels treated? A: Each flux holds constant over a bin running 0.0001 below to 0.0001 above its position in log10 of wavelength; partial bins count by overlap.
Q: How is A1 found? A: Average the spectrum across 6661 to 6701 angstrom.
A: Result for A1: 13.5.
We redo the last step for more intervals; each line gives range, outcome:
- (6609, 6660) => 15.6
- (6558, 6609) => 17.5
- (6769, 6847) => 12.4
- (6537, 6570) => 18.7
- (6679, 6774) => 12.4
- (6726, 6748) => 12.4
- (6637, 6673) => 14.6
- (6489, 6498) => 16.6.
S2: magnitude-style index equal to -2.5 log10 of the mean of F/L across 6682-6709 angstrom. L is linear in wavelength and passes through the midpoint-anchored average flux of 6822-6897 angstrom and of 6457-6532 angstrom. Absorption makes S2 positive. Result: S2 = 0.17 mag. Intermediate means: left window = 17.6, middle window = 12.8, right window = 13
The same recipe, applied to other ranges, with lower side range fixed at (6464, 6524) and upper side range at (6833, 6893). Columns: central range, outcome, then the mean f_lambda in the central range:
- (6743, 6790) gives 0.15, 12.3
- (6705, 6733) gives 0.20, 12.3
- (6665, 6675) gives 0.06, 14.5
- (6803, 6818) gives 0.11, 12.3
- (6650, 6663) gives 0.12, 13.9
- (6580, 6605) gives -0.08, 17.5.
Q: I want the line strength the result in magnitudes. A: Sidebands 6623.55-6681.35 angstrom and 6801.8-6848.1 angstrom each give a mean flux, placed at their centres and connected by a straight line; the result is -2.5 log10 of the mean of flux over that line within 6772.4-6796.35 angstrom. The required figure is 0.08 mag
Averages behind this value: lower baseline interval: 14.9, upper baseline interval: 12.6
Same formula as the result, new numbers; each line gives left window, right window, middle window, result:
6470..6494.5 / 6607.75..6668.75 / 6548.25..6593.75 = -0.101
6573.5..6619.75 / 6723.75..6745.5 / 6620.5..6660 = 0.026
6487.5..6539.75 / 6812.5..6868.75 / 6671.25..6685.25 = 0.120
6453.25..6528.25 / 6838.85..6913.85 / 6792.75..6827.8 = 0.157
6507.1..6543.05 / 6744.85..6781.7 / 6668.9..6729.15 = 0.111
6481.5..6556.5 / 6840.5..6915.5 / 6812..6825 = 0.163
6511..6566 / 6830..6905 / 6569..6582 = 0.088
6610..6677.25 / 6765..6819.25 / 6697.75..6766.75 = 0.089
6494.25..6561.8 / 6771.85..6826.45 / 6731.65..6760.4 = 0.102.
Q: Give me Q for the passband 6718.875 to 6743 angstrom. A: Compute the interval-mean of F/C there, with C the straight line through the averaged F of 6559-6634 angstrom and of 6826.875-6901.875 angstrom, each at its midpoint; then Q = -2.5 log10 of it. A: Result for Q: 0.25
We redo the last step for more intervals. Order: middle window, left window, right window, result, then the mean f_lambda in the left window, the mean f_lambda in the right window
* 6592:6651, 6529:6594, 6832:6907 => 0.071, 18.4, 13.2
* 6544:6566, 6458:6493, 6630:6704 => -0.155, 17.2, 14.1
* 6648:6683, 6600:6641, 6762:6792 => 0.073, 16.2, 12.4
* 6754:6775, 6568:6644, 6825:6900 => 0.163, 16.7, 13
